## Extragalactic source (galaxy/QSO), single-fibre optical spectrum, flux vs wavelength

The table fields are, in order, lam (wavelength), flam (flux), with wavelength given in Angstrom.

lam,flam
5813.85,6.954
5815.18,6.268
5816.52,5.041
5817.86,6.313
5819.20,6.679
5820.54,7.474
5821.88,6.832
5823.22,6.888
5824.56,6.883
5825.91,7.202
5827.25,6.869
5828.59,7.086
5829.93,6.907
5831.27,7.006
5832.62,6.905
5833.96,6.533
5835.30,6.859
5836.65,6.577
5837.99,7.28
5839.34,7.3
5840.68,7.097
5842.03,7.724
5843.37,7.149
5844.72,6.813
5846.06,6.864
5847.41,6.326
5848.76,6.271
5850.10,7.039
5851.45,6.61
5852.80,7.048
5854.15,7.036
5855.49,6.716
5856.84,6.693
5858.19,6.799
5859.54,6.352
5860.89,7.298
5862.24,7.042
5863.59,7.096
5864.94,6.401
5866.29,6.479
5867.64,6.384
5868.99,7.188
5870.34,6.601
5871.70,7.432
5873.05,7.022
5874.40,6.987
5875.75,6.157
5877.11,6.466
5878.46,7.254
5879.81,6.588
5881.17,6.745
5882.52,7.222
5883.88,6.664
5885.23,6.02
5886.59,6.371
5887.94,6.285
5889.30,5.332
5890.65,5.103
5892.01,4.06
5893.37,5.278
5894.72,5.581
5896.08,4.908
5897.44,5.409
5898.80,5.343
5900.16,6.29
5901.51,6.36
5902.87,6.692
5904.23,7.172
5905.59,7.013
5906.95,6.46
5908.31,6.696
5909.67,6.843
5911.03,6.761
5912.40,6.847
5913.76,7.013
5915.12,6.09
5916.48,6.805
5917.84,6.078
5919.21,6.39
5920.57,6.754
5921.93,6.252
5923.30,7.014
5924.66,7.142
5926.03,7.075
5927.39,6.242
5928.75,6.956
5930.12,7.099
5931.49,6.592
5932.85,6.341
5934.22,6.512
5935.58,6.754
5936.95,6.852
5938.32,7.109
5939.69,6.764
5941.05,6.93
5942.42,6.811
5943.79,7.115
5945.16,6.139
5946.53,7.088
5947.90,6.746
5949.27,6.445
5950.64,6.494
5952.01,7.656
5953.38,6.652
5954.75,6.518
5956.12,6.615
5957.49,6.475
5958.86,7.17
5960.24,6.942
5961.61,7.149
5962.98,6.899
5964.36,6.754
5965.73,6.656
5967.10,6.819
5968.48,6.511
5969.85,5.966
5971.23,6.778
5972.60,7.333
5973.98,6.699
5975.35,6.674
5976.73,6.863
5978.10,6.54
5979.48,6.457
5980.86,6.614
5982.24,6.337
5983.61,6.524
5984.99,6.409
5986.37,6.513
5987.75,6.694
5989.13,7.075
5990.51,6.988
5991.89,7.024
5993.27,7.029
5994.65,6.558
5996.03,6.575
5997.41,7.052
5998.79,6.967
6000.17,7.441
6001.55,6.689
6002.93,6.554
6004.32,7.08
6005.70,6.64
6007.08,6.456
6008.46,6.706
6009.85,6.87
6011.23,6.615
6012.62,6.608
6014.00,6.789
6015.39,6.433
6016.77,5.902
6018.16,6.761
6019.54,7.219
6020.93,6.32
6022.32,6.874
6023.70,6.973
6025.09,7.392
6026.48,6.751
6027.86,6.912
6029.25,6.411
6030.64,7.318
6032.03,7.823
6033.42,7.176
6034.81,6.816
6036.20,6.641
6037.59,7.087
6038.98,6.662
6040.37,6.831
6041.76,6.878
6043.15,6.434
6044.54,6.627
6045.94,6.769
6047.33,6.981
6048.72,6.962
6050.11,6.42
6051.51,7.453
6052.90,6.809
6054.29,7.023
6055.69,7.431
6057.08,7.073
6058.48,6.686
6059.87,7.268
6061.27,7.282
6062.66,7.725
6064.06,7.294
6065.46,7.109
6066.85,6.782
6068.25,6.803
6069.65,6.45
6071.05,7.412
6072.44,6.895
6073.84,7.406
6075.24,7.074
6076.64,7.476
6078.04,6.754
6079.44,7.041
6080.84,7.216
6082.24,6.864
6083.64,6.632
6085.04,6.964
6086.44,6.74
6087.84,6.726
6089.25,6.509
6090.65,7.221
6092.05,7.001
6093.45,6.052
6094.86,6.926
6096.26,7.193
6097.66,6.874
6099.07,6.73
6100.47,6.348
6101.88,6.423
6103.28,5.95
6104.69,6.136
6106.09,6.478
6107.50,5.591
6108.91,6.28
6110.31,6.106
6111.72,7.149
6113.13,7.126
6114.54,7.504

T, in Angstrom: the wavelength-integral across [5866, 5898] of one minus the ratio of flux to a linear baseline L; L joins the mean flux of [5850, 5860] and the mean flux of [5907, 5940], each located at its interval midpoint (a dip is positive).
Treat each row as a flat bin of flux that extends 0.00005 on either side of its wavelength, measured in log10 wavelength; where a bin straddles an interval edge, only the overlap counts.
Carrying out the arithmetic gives 2.46 Angstrom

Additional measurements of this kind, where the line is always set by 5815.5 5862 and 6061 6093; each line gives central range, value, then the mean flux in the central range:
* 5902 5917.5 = 0.3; 6.74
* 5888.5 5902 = 3.0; 5.36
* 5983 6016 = 0.9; 6.76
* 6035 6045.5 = 0.4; 6.74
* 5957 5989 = 1.1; 6.69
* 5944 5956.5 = 0.3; 6.72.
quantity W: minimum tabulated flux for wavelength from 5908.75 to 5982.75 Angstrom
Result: 5.966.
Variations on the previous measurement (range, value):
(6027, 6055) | 6.411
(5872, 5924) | 4.06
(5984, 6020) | 5.902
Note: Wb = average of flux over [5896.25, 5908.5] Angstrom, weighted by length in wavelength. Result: 6.31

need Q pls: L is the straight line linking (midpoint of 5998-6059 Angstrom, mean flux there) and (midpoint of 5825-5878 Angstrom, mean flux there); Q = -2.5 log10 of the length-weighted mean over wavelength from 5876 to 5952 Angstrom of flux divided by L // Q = 0.063 mag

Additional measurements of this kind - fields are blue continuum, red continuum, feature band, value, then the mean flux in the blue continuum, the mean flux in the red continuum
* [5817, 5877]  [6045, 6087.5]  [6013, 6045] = 0.026 mag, 6.86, 7.02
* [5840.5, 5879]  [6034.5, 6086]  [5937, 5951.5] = 0.018 mag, 6.83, 6.97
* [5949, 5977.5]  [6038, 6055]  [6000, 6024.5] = 0.016 mag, 6.77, 6.83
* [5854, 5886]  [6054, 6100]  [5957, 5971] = 0.021 mag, 6.77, 6.98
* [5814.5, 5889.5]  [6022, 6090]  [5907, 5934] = 0.026 mag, 6.77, 6.97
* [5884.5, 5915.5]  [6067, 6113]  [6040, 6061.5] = -0.052 mag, 6.09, 6.74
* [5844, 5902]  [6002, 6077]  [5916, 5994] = -0.012 mag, 6.42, 6.91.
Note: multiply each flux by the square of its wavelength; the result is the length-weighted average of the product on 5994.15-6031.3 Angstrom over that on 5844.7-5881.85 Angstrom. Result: 1.1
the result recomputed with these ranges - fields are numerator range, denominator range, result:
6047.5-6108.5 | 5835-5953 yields 1.10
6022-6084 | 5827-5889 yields 1.10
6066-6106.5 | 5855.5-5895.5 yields 1.13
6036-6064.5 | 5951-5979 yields 1.06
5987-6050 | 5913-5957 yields 1.04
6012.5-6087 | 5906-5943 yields 1.08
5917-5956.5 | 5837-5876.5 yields 1.01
